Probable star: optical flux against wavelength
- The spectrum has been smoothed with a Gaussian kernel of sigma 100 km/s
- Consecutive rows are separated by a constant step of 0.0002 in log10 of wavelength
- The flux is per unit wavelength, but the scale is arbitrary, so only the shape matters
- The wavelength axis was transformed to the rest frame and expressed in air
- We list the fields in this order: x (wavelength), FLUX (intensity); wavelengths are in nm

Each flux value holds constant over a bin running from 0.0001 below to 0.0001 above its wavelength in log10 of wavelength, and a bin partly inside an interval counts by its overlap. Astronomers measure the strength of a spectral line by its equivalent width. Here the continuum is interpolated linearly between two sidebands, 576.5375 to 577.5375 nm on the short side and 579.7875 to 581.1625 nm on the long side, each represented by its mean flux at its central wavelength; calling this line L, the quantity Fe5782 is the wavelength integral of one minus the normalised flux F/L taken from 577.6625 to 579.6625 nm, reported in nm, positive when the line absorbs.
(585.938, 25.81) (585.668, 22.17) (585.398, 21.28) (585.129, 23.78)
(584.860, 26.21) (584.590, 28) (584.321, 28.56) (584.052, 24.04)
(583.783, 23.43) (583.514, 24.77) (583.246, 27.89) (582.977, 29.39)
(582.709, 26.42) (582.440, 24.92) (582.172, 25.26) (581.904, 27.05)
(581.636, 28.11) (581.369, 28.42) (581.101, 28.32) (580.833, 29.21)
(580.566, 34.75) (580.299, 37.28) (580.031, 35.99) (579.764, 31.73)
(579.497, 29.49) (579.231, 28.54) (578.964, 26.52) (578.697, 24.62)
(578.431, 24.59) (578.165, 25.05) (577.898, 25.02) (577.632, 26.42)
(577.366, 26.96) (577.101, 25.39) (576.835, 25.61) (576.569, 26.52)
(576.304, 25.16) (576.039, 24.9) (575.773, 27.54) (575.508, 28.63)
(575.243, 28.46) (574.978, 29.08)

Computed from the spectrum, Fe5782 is 0.212 nm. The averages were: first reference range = 26.1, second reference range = 33.2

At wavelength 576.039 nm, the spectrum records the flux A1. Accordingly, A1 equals 24.9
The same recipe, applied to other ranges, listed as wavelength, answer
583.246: 27.89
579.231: 28.54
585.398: 21.28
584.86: 26.21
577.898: 25.02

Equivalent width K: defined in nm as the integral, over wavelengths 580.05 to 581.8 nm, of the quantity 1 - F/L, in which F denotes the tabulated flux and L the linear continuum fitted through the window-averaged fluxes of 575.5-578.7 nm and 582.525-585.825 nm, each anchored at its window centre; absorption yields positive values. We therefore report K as -0.38 nm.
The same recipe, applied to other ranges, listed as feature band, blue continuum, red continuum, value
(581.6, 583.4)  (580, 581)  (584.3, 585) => 0.224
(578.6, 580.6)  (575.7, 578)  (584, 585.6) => -0.419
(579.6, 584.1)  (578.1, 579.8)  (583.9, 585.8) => -0.469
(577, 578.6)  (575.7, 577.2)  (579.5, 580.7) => 0.185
